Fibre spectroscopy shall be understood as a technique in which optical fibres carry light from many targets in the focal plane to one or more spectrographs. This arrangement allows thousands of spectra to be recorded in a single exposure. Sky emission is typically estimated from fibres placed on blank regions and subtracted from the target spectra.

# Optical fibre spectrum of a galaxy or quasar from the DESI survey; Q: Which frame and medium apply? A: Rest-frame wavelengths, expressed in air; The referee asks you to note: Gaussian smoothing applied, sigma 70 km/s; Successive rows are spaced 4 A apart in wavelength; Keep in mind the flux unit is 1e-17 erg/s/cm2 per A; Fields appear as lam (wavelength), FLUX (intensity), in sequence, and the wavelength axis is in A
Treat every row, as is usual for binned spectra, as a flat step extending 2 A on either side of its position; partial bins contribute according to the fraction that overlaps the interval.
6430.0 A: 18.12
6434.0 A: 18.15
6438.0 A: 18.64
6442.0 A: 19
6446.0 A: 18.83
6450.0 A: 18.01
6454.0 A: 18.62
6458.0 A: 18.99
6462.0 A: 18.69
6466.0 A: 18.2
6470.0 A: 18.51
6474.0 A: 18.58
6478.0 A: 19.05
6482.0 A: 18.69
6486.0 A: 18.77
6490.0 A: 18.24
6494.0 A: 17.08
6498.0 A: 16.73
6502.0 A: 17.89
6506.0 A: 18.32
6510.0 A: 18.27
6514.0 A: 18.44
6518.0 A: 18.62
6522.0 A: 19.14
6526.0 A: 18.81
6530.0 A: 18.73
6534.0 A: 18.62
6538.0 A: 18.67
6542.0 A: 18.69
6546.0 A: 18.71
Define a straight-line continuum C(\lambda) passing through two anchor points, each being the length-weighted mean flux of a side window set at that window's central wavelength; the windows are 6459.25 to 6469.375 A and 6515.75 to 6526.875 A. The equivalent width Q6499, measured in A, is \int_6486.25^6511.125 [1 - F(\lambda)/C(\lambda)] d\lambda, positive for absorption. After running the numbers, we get 1.20 A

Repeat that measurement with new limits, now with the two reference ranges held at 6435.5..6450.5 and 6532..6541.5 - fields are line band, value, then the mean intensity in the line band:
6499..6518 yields 0.5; 18.2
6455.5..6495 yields 0.3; 18.5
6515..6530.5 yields -0.1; 18.8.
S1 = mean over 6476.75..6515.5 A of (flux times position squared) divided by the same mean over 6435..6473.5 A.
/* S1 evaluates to 1.0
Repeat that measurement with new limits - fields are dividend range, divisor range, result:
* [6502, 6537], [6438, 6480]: 1.02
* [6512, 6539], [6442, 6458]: 1.03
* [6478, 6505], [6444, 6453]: 0.99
